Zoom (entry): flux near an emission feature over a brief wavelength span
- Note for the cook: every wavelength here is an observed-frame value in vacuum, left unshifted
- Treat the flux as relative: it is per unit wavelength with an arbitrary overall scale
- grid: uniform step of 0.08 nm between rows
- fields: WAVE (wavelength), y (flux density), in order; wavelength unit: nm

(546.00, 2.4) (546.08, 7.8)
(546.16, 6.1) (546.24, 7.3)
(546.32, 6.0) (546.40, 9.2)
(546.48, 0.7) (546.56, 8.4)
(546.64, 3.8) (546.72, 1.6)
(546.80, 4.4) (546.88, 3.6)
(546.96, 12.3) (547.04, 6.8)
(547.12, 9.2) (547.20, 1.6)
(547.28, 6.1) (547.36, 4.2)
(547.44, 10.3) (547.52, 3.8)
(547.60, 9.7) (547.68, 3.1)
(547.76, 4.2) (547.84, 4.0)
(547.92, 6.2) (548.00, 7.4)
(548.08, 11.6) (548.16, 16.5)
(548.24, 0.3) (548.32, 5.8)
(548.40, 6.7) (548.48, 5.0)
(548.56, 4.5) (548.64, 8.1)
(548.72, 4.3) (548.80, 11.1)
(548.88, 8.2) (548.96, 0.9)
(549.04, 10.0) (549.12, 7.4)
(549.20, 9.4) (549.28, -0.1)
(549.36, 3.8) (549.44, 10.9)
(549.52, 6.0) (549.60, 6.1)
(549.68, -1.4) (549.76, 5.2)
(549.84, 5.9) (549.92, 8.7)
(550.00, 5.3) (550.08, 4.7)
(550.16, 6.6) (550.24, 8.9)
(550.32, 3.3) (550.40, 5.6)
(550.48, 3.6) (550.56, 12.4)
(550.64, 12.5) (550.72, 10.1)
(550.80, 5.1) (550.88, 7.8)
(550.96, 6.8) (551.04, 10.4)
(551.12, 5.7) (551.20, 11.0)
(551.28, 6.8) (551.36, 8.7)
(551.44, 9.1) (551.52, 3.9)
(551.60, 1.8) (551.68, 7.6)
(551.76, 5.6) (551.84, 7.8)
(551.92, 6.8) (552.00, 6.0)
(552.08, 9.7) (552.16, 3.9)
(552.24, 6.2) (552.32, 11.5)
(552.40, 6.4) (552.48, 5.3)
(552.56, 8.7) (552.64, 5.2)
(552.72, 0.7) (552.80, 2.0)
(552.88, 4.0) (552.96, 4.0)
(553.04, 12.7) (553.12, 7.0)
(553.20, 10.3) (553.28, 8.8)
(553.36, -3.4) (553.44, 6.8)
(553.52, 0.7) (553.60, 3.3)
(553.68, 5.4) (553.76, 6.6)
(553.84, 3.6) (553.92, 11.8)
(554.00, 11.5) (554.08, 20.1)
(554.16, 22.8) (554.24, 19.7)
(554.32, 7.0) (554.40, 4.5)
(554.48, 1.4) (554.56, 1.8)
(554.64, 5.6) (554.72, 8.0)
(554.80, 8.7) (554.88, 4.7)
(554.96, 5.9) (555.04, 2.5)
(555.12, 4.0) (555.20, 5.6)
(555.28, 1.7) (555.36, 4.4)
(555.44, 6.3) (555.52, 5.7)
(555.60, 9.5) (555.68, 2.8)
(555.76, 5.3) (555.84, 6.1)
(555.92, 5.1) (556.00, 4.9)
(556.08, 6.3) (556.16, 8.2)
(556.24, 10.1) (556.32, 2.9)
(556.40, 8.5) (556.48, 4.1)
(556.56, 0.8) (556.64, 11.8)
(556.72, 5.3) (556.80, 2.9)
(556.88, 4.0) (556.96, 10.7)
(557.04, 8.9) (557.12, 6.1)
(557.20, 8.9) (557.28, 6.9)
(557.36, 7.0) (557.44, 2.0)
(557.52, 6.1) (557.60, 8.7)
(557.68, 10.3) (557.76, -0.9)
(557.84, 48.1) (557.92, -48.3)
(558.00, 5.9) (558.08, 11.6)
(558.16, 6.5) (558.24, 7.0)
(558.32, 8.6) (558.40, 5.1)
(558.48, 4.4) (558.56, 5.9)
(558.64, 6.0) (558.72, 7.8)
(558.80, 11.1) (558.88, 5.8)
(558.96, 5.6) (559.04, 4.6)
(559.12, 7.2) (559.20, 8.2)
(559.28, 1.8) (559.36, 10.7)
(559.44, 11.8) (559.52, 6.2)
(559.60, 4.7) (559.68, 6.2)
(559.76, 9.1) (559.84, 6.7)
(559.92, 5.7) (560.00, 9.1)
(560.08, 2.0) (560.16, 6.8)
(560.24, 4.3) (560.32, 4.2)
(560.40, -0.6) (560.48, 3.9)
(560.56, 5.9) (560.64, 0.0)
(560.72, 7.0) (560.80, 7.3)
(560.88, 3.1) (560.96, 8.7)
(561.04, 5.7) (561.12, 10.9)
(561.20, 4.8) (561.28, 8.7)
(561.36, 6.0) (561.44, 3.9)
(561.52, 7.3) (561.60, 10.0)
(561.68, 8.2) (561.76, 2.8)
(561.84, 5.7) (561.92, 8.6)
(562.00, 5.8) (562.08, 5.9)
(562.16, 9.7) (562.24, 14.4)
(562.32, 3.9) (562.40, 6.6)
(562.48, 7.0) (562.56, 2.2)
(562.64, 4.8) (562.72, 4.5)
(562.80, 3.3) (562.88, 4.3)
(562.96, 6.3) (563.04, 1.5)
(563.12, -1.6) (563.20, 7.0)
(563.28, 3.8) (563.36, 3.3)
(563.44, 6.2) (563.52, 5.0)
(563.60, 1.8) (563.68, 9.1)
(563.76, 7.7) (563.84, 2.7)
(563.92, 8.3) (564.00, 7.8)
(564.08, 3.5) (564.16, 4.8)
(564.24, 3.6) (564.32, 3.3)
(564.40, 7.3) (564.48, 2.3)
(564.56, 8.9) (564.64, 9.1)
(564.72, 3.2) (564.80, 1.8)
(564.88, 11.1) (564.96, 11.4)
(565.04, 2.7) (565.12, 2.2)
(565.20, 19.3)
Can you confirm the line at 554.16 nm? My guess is H-beta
